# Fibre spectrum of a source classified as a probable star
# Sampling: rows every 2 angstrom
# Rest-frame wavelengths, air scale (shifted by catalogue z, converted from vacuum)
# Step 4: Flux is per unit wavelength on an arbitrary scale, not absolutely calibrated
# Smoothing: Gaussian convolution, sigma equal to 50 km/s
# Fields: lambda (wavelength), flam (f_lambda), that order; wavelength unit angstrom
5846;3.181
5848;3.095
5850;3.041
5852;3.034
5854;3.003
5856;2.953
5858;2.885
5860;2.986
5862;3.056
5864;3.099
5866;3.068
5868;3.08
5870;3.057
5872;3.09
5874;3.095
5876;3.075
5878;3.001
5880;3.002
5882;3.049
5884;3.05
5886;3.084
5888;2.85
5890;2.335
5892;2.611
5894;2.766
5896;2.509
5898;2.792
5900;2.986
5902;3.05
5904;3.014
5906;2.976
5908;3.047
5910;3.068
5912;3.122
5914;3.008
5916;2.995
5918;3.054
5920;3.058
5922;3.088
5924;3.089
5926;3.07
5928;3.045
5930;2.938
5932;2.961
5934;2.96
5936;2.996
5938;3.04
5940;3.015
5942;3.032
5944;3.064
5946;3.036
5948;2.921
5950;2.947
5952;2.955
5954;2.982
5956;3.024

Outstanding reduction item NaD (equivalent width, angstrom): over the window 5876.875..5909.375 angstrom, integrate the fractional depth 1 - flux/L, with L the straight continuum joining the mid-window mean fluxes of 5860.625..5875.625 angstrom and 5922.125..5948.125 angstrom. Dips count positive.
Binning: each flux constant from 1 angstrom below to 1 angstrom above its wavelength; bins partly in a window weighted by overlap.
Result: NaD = 1.8 angstrom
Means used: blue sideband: 3.08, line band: 2.89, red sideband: 3.02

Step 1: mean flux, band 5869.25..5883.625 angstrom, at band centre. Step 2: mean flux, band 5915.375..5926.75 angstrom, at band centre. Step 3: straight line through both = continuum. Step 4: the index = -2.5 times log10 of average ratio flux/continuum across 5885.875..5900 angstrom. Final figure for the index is 0.13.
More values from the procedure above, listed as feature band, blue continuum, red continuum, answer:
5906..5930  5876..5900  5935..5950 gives -0.04 mag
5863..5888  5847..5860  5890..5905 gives -0.06 mag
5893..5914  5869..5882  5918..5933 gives 0.04 mag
